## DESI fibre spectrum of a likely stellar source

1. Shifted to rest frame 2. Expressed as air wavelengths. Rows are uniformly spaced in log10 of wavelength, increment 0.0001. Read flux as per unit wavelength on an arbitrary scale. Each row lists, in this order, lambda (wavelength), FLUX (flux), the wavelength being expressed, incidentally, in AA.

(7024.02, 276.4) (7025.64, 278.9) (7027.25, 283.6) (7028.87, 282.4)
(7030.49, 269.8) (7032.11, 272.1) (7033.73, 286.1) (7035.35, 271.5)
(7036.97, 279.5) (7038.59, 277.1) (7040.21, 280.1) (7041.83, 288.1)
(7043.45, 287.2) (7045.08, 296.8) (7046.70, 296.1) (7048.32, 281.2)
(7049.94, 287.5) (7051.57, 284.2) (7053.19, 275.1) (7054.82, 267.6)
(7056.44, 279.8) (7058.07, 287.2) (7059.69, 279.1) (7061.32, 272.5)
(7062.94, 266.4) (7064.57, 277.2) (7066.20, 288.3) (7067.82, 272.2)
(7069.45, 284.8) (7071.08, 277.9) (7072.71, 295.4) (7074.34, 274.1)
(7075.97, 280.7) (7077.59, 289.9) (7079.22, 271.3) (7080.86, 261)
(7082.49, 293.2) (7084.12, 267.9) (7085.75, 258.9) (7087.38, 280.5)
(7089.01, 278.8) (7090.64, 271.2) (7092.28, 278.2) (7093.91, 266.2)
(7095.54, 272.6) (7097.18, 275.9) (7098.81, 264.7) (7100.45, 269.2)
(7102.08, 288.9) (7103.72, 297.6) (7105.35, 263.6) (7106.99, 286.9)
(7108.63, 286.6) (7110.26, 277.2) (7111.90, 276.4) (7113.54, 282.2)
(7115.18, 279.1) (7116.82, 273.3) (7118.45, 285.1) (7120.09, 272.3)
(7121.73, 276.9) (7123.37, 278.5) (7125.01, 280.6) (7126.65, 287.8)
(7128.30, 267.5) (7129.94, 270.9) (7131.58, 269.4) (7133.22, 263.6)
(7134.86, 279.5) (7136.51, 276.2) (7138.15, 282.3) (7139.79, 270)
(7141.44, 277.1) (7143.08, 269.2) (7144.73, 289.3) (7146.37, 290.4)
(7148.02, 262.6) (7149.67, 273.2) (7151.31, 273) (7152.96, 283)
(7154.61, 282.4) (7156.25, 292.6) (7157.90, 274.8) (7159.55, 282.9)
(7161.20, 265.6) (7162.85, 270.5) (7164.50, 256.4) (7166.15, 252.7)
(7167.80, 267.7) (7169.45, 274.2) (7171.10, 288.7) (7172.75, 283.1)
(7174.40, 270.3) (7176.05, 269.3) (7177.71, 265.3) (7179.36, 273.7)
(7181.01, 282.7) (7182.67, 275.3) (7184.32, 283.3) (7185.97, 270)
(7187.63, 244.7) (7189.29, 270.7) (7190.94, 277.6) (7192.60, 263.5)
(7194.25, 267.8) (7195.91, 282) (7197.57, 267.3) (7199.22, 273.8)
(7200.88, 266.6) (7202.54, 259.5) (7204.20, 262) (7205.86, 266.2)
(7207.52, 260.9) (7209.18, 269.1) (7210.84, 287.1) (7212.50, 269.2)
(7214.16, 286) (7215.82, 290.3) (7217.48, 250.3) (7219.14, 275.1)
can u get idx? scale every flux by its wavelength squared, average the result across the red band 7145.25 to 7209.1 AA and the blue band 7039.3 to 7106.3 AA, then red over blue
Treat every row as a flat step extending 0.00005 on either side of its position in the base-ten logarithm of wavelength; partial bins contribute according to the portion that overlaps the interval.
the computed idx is 1.00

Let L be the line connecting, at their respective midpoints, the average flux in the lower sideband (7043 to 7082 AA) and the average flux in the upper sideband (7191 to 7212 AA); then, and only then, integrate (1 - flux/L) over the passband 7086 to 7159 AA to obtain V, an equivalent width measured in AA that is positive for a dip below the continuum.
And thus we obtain -0.4 AA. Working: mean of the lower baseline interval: 281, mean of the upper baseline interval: 269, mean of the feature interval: 277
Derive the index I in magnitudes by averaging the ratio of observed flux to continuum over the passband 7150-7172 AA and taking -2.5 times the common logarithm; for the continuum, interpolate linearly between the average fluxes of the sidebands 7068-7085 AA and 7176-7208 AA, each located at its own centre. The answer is -0.01 mag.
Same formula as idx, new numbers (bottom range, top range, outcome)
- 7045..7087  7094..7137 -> 1.01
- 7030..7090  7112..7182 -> 1.01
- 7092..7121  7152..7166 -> 1.00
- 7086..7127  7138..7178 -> 1.00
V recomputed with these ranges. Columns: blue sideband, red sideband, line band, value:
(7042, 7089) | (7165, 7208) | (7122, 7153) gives -0.21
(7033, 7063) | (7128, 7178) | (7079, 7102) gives 0.49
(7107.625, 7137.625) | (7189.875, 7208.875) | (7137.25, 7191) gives -0.37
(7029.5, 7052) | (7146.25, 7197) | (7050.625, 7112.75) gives 0.48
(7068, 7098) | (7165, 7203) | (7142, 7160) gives -0.44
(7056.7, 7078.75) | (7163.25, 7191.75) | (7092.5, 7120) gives -0.07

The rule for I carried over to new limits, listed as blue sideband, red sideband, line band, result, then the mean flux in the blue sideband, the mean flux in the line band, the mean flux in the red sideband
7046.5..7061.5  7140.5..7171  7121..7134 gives 0.01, 281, 274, 275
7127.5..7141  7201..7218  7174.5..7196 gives 0.00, 273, 271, 270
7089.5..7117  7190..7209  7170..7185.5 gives -0.03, 277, 277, 268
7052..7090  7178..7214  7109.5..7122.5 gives -0.01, 277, 278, 270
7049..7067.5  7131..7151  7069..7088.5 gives 0.00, 279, 278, 275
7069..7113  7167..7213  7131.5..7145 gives 0.00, 277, 275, 271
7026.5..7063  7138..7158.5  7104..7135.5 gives 0.01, 281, 277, 278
